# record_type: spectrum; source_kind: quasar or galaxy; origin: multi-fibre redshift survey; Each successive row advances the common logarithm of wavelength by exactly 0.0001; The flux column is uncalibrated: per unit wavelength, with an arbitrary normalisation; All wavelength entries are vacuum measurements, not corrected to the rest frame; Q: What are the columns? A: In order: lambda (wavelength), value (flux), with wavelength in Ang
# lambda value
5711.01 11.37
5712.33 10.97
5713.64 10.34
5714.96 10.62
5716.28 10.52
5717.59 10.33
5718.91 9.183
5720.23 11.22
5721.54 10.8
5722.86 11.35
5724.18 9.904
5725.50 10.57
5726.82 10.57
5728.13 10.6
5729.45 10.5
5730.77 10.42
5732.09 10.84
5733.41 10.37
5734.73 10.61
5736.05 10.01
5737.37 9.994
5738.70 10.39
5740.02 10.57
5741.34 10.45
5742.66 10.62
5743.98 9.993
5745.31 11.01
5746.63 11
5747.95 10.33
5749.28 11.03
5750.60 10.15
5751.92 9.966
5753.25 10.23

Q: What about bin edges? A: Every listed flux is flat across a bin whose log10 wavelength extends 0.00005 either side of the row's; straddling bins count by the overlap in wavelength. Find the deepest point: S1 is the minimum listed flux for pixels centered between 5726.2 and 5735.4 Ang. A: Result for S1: 10.37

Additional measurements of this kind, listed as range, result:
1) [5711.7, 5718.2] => 10.33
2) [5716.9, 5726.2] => 9.183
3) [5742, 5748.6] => 9.993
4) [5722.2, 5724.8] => 9.904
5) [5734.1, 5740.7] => 9.994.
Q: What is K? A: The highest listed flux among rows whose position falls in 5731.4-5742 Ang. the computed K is 10.84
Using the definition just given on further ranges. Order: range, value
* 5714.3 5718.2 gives 10.62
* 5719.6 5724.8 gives 11.35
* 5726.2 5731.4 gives 10.6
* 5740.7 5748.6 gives 11.01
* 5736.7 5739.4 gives 10.39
